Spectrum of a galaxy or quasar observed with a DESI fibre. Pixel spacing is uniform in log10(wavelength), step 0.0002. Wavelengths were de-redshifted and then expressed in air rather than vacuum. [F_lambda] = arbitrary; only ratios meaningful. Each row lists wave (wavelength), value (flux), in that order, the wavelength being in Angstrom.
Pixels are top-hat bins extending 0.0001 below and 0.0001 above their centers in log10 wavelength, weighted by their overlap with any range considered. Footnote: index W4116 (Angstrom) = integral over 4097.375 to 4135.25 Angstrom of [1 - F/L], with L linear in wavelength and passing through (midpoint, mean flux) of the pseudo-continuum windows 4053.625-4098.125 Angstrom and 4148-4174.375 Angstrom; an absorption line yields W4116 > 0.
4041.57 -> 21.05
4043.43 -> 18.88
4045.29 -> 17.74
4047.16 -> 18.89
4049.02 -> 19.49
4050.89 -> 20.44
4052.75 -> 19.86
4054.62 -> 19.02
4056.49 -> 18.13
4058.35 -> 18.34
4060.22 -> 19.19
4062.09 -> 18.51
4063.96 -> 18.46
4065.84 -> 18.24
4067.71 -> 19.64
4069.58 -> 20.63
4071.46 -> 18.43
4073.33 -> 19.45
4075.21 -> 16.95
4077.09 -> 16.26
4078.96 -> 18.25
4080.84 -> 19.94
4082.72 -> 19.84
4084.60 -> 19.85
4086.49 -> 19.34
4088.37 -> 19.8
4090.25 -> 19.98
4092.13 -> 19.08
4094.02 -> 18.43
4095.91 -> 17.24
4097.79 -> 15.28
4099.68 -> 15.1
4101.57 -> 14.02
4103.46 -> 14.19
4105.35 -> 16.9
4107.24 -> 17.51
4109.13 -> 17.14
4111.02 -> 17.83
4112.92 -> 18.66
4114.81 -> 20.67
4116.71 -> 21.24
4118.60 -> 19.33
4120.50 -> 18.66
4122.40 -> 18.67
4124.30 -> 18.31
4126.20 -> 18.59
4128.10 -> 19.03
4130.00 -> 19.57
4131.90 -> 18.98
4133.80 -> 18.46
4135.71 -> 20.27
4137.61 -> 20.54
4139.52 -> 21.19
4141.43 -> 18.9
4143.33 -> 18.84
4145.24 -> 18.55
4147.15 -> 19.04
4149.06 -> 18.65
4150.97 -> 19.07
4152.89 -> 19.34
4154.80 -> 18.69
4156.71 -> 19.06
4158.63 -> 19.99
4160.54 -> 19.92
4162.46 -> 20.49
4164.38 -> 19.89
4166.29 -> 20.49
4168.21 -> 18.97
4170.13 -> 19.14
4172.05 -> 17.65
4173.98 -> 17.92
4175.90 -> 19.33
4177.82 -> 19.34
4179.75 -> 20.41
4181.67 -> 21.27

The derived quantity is 2.0 Angstrom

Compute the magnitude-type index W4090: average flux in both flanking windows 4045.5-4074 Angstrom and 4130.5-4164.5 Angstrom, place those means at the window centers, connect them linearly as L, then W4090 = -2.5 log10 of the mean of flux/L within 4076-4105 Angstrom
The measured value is 0.09 mag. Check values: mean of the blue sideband 19.1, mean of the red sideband 19.4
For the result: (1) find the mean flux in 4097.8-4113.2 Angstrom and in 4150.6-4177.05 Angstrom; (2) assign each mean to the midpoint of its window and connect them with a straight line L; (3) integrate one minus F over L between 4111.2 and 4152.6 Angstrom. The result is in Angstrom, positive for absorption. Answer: -3.9 Angstrom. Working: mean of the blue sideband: 16.2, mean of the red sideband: 19.3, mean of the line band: 19.3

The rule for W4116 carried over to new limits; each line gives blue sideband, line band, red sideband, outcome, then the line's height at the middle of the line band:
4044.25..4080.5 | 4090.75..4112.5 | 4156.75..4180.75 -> 2.6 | 19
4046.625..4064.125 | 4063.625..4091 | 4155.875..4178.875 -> 0.2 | 19.1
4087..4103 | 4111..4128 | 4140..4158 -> -1.0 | 18.1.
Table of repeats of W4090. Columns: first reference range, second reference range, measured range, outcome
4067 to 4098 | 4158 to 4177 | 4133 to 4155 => -0.01 mag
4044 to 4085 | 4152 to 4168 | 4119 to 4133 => 0.03 mag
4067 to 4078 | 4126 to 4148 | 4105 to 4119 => 0.02 mag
